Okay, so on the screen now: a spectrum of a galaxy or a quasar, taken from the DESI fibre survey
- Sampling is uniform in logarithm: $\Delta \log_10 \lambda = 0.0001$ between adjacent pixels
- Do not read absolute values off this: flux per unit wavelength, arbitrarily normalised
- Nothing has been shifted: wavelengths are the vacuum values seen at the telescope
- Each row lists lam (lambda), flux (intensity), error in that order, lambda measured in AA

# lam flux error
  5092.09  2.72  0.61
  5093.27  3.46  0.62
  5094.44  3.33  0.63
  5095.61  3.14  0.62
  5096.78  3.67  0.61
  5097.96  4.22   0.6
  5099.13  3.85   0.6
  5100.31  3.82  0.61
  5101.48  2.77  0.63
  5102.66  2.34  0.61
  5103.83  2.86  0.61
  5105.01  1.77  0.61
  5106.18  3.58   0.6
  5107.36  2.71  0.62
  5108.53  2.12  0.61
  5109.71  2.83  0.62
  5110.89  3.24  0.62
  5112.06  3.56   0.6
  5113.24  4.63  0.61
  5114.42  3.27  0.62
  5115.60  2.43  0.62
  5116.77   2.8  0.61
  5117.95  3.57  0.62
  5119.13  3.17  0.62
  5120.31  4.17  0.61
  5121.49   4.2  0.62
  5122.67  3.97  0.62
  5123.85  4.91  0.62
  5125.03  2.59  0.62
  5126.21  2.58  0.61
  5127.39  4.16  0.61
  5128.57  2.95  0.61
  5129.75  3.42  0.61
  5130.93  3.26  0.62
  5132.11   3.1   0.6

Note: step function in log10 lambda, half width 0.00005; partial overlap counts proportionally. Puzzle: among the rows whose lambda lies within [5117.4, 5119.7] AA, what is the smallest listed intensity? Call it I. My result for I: 3.17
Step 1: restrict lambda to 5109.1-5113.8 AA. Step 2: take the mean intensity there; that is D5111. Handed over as 3.55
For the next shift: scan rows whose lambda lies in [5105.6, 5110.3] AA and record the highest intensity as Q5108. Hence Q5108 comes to 3.58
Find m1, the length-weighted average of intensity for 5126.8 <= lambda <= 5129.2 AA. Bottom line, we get 3.56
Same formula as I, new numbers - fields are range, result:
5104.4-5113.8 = 1.77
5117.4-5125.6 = 2.59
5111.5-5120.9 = 2.43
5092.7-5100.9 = 3.14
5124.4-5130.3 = 2.58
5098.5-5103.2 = 2.34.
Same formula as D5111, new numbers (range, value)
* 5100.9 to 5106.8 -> 2.66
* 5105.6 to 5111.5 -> 2.9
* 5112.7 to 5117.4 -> 3.27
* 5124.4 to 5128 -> 3.13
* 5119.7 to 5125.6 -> 3.97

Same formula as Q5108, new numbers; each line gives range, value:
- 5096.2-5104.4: 4.22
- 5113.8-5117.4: 3.27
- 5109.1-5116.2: 4.63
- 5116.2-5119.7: 3.57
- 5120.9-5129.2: 4.91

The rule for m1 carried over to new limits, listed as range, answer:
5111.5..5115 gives 3.82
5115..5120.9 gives 3.23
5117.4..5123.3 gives 3.82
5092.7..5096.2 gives 3.32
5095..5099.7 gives 3.72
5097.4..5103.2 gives 3.4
